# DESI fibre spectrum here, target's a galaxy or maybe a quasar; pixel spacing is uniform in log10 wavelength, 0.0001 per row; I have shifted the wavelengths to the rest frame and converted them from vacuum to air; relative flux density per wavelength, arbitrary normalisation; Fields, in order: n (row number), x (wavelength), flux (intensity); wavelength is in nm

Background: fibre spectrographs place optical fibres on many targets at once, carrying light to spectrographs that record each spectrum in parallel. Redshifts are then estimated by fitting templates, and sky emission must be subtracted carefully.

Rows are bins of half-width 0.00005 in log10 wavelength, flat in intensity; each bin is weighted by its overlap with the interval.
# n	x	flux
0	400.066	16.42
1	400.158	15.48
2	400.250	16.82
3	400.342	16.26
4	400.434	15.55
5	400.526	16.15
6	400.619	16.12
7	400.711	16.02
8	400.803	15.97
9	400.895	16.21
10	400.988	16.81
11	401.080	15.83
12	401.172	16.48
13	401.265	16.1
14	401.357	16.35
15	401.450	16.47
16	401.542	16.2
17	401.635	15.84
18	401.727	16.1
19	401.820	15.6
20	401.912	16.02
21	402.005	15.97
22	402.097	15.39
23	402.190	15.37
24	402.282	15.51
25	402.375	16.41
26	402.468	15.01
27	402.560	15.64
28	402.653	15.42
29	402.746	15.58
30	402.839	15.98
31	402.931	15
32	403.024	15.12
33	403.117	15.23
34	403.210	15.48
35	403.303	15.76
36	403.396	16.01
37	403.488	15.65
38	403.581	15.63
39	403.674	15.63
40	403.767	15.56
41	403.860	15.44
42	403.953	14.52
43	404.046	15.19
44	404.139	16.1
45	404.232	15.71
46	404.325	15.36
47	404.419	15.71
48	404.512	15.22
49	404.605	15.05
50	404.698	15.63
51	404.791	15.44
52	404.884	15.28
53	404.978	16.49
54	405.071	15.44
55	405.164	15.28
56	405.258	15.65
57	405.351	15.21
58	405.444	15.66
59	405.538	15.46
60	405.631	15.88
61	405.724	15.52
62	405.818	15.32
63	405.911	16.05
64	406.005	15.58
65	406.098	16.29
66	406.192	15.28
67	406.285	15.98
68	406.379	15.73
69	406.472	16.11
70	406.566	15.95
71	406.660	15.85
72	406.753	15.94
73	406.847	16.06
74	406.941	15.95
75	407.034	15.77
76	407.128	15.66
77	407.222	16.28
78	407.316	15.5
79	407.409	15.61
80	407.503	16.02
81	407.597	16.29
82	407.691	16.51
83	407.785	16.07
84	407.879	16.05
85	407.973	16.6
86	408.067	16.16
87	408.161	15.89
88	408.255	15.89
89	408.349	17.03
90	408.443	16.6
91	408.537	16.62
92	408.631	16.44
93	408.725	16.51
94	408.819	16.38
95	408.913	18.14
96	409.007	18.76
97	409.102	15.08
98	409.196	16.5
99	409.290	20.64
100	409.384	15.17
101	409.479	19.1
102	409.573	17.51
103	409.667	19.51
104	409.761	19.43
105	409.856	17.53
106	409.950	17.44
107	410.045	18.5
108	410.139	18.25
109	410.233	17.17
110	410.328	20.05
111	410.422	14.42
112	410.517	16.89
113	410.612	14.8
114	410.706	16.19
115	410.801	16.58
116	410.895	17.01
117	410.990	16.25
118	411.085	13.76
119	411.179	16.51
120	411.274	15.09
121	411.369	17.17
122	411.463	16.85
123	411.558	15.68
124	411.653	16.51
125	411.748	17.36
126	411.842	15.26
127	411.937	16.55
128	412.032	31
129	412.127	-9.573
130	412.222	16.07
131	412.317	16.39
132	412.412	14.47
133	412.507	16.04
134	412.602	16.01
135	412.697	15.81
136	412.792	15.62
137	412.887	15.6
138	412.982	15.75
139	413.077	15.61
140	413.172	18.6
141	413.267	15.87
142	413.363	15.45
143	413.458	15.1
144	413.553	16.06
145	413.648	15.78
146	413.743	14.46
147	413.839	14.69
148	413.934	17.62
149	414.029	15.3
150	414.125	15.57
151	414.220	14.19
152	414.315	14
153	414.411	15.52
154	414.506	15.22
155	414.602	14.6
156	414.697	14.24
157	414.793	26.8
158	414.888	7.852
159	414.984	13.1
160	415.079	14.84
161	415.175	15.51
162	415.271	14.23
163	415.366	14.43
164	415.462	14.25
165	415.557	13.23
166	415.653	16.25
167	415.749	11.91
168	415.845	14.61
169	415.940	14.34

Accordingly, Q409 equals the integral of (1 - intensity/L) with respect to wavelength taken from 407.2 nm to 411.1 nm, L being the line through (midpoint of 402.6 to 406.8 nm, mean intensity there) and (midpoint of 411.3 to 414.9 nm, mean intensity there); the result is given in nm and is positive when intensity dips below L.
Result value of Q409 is -0.31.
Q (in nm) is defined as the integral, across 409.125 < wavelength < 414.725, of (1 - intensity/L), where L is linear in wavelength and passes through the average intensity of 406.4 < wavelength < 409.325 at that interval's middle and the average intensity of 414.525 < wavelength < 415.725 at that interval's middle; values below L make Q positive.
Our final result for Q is -0.20 nm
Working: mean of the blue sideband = 16.4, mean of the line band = 16.1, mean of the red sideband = 14.9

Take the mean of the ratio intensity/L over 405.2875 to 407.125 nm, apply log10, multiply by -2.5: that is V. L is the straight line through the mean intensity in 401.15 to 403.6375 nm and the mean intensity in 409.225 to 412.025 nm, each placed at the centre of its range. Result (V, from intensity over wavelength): 0.04 mag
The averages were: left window 15.7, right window 17.2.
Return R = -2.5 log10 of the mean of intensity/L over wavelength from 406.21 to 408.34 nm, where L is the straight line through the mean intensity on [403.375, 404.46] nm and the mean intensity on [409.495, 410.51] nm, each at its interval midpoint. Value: 0.06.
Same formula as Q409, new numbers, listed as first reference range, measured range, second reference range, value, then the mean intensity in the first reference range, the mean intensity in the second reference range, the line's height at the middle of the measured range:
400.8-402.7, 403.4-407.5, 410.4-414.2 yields 0.05 nm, 15.9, 15.7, 15.8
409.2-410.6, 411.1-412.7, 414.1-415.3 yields 0.12 nm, 17.8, 15.1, 16.7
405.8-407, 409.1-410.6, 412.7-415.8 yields -0.20 nm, 15.9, 15.2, 15.6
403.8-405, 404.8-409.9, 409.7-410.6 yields 0.07 nm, 15.4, 17.6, 16.6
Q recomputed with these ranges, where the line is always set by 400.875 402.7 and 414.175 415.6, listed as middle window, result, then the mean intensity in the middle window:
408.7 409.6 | -0.12 nm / 17.4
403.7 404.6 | 0.02 nm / 15.4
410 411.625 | -0.15 nm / 16.5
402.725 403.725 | 0.02 nm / 15.6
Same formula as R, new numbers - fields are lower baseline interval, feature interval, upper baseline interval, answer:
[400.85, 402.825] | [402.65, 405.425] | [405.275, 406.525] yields 0.02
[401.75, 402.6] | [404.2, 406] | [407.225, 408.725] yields 0.03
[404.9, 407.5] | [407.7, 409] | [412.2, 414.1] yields -0.05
